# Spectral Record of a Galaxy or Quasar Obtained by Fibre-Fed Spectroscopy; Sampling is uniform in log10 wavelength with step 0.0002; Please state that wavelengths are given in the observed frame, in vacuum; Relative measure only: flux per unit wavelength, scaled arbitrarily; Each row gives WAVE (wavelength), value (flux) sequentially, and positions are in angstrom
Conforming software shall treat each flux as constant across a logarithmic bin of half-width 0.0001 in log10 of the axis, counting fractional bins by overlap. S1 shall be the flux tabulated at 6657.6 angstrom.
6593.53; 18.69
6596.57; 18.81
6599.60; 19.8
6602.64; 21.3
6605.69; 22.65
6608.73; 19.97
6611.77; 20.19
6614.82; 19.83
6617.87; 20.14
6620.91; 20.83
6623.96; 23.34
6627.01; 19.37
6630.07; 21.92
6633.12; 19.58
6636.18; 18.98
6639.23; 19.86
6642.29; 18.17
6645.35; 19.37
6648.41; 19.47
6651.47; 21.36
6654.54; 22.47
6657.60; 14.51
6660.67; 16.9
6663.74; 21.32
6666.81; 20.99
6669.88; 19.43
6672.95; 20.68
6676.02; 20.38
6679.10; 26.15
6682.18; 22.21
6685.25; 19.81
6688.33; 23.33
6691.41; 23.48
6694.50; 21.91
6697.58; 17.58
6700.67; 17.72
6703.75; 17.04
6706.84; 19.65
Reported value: 14.51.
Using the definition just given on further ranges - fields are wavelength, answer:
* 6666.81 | 20.99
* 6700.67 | 17.72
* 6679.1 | 26.15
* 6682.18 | 22.21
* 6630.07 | 21.92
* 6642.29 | 18.17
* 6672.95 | 20.68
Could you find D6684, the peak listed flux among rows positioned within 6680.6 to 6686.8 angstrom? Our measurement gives 22.21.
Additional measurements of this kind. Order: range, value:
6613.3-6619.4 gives 20.14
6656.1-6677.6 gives 21.32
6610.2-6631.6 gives 23.34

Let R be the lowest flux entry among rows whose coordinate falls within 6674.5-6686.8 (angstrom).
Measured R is 19.81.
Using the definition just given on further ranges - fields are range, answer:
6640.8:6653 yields 18.17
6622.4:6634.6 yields 19.37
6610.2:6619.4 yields 19.83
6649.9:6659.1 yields 14.51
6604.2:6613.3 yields 19.97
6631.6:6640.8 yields 18.98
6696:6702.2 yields 17.58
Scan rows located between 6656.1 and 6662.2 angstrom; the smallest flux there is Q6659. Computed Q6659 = 14.51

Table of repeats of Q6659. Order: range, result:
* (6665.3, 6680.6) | 19.43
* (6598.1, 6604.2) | 19.8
